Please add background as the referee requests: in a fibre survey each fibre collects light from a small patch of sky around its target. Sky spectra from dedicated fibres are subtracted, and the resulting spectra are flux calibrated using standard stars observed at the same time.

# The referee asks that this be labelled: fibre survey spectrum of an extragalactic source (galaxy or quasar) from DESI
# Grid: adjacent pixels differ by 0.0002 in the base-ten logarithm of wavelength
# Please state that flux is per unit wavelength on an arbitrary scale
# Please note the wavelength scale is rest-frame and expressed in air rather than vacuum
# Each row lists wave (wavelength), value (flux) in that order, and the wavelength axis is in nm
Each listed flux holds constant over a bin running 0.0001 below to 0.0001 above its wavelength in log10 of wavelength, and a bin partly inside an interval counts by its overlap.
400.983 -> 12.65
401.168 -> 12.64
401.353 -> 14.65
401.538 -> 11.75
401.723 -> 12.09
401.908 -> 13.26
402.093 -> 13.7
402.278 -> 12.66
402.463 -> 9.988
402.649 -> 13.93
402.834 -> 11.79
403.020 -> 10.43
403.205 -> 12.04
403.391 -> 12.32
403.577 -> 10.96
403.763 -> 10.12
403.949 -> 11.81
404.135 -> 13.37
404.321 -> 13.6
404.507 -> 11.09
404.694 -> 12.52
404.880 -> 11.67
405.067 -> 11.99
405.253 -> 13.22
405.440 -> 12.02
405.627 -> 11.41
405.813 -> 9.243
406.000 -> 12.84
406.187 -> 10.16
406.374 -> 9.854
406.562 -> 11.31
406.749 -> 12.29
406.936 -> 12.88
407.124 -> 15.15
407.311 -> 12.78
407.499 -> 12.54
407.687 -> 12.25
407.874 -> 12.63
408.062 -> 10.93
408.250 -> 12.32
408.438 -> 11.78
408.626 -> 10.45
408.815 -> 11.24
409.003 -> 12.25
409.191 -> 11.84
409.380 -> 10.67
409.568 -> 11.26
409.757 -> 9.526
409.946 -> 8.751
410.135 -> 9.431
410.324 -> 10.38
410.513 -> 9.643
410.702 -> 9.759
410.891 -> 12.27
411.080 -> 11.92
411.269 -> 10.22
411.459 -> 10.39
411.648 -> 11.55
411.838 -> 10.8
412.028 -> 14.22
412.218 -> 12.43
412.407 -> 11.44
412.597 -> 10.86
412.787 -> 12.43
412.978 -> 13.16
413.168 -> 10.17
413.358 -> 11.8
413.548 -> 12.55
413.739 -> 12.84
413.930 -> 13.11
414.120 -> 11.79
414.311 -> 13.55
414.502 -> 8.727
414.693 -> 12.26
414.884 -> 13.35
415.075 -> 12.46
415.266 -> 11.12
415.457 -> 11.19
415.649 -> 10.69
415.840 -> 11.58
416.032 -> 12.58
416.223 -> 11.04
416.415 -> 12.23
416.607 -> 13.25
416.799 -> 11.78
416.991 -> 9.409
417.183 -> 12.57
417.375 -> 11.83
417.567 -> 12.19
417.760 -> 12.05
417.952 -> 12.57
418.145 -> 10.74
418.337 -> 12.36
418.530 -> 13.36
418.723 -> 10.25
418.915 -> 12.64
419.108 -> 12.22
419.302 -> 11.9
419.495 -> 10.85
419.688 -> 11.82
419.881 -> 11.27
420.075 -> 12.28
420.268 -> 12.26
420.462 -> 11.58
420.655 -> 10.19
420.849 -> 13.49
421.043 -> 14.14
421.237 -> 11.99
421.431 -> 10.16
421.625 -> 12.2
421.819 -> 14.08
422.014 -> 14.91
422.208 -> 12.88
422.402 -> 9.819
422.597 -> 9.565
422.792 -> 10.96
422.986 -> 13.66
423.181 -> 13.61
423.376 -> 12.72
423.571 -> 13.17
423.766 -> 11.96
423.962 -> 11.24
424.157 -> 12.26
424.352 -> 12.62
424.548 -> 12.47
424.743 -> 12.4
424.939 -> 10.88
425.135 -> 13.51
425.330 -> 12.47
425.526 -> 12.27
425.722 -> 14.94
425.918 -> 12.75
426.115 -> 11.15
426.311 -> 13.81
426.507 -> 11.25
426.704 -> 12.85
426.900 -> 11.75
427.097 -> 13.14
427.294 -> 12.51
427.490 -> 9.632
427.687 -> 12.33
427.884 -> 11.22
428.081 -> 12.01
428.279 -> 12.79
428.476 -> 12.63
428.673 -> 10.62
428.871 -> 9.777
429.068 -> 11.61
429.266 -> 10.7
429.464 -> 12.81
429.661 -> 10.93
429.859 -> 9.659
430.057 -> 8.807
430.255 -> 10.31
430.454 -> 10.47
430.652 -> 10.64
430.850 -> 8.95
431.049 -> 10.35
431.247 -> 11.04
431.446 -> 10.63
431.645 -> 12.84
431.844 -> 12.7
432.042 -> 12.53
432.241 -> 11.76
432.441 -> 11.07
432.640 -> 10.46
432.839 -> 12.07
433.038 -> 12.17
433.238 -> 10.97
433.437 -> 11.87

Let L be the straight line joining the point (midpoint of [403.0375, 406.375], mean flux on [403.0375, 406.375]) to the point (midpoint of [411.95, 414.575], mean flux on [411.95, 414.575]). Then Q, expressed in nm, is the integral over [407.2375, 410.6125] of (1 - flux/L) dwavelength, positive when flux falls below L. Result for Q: 0.21 nm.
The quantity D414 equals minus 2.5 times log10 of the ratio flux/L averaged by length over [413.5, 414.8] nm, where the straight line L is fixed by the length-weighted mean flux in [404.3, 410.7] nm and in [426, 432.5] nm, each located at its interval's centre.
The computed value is -0.06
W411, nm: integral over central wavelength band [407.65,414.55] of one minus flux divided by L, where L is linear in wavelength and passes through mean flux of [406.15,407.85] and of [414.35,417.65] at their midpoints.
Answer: 0.33 nm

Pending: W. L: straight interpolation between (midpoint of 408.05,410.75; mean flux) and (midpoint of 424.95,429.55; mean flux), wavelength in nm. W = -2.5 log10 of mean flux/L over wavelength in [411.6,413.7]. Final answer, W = -0.10 mag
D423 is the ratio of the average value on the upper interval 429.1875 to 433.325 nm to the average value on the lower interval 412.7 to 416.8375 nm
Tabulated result 0.9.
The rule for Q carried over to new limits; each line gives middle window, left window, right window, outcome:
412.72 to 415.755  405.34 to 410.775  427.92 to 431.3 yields -0.21 nm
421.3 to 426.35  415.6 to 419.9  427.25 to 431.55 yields -0.47 nm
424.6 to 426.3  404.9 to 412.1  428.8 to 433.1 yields -0.23 nm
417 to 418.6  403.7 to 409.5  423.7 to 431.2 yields -0.04 nm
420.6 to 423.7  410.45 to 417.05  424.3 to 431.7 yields -0.19 nm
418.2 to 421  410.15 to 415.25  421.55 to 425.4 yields 0.05 nm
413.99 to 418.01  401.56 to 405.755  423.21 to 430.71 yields 0.04 nm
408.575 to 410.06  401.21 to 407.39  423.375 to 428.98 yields 0.17 nm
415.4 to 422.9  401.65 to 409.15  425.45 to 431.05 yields -0.13 nm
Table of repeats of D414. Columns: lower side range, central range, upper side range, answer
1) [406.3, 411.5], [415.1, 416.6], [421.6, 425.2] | 0.02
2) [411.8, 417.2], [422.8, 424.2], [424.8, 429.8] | -0.05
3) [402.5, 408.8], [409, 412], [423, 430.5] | 0.12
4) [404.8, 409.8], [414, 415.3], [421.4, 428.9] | 0.00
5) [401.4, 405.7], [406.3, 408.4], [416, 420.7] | -0.02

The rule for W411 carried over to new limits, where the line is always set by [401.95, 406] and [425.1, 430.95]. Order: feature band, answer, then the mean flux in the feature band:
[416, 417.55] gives -0.01 nm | 11.8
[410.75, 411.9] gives 0.07 nm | 11.1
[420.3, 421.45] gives -0.04 nm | 12.1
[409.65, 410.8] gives 0.22 nm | 9.6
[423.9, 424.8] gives -0.05 nm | 12.2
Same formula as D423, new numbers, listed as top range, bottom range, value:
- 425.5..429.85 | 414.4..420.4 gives 1.01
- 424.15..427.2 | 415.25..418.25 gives 1.07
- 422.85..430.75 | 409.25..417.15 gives 1.04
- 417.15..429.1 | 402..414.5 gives 1.04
